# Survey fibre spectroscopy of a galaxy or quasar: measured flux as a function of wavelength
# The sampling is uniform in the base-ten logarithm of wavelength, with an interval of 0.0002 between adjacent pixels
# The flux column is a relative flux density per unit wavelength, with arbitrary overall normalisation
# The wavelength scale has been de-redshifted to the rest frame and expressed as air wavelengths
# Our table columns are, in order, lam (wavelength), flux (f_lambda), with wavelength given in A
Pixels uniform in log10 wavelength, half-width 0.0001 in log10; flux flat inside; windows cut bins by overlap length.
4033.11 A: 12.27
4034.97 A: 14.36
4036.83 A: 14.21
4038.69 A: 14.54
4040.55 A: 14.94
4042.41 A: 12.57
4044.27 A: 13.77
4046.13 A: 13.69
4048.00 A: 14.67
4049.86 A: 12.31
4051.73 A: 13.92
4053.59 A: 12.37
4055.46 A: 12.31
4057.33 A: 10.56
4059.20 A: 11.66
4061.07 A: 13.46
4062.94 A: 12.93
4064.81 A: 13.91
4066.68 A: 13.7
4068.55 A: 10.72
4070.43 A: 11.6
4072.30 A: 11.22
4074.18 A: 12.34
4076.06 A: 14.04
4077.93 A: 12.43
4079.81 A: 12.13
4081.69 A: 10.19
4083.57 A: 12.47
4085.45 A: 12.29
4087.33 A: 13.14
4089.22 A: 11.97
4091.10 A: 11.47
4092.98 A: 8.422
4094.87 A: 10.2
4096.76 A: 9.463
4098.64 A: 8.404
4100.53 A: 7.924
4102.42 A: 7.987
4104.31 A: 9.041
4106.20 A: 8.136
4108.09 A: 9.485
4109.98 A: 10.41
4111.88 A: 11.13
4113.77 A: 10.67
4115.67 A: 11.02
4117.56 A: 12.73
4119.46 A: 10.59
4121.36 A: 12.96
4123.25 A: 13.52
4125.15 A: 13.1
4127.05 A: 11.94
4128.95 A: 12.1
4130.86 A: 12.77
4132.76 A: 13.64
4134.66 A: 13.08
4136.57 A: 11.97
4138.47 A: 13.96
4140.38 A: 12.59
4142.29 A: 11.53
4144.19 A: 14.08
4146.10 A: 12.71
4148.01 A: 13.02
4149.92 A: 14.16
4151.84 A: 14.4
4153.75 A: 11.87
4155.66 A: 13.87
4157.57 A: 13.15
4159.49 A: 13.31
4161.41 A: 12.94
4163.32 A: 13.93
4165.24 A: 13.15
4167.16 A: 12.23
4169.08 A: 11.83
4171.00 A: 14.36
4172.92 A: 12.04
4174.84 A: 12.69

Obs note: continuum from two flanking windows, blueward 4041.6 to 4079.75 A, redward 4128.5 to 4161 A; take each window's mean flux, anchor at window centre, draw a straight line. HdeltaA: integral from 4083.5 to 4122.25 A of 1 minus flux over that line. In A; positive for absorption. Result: 7.4 A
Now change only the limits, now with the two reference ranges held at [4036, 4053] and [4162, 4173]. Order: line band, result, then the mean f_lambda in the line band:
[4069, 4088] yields 2.0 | 12.1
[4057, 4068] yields 0.8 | 12.8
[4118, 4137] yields 1.0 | 12.6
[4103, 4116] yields 3.4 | 9.88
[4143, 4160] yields -0.3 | 13.4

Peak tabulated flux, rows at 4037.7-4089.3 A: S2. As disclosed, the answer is 14.94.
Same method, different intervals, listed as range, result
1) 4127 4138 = 13.64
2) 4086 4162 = 14.4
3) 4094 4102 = 10.2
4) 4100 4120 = 12.73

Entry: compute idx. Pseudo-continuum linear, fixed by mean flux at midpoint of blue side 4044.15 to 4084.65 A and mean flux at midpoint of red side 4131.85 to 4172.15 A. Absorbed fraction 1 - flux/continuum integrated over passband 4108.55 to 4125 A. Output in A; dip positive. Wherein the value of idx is 1.60 A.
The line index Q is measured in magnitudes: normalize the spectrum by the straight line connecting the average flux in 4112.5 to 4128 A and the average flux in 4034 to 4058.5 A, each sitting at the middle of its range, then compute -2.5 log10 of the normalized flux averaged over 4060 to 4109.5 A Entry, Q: 0.15 mag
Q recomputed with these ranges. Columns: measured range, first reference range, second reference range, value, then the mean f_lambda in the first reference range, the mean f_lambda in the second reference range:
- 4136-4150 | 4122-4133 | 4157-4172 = 0.00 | 12.8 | 13.1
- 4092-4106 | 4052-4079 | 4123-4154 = 0.40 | 12.4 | 13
